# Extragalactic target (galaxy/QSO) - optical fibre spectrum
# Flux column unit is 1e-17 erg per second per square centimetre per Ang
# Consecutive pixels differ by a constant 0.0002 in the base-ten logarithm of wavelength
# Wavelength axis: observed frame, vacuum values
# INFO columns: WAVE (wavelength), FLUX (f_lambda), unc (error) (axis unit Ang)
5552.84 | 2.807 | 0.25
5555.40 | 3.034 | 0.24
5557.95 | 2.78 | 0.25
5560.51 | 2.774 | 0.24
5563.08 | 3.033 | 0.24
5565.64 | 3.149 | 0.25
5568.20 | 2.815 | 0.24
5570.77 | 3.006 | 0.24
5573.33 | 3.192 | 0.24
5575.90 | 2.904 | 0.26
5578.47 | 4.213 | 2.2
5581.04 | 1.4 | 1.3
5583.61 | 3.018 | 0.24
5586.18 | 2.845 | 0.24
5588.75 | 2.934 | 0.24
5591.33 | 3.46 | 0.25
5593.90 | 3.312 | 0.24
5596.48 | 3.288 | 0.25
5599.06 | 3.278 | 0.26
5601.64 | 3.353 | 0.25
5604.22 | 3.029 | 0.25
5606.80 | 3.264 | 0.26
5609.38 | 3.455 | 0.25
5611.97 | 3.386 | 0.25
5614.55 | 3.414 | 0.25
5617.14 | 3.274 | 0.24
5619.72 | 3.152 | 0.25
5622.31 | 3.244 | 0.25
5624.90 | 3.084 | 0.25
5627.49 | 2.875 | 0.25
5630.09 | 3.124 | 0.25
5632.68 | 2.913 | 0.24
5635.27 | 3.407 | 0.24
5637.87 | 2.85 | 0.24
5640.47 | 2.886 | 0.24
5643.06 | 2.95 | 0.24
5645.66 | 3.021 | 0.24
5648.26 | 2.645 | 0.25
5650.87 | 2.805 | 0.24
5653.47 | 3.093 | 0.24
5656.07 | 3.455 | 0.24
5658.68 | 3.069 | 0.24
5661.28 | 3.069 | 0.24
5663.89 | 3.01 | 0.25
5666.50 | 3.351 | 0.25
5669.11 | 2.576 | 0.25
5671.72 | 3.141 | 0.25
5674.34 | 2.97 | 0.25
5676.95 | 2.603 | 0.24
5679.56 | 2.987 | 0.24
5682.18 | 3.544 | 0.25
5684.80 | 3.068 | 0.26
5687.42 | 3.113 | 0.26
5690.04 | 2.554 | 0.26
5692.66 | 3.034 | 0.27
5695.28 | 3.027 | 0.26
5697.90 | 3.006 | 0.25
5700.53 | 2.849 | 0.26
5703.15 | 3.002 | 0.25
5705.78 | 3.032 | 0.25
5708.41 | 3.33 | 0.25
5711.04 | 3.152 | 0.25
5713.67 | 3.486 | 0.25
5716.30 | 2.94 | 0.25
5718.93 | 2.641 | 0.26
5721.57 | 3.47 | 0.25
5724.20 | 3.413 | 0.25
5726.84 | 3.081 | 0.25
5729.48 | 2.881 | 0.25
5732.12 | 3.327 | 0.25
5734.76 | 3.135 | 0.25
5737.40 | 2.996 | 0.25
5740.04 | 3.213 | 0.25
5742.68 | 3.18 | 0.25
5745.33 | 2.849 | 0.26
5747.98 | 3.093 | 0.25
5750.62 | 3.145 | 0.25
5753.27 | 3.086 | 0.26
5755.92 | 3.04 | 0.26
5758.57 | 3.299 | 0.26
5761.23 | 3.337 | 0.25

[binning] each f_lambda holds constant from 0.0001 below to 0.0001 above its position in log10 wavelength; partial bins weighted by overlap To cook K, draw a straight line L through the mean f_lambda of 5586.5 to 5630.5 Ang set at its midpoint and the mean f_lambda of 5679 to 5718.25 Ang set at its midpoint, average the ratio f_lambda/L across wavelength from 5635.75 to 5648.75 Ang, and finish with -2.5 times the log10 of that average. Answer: 0.09 mag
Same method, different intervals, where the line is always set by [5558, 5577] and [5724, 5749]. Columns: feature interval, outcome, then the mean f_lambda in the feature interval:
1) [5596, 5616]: -0.106 mag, 3.31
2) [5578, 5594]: 0.014 mag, 2.95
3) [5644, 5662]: 0.006 mag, 3.02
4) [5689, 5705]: 0.054 mag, 2.92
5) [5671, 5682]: 0.028 mag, 2.98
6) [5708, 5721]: -0.010 mag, 3.11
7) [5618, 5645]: -0.012 mag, 3.05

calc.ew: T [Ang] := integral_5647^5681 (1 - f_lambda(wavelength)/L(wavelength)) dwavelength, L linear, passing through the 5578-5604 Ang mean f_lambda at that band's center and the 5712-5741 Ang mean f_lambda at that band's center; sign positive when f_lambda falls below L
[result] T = 1.4 Ang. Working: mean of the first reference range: 3.07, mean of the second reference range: 3.14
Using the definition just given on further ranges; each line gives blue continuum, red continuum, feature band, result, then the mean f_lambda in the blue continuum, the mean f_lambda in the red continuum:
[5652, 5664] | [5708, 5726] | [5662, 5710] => 2.40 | 3.15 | 3.2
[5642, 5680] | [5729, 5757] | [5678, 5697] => -0.13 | 2.98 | 3.09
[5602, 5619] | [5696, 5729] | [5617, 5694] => 4.60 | 3.3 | 3.11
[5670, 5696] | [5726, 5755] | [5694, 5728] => -0.76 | 3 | 3.09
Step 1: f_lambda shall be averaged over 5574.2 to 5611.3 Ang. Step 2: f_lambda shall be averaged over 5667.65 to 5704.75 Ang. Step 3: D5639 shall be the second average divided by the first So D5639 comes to 0.9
